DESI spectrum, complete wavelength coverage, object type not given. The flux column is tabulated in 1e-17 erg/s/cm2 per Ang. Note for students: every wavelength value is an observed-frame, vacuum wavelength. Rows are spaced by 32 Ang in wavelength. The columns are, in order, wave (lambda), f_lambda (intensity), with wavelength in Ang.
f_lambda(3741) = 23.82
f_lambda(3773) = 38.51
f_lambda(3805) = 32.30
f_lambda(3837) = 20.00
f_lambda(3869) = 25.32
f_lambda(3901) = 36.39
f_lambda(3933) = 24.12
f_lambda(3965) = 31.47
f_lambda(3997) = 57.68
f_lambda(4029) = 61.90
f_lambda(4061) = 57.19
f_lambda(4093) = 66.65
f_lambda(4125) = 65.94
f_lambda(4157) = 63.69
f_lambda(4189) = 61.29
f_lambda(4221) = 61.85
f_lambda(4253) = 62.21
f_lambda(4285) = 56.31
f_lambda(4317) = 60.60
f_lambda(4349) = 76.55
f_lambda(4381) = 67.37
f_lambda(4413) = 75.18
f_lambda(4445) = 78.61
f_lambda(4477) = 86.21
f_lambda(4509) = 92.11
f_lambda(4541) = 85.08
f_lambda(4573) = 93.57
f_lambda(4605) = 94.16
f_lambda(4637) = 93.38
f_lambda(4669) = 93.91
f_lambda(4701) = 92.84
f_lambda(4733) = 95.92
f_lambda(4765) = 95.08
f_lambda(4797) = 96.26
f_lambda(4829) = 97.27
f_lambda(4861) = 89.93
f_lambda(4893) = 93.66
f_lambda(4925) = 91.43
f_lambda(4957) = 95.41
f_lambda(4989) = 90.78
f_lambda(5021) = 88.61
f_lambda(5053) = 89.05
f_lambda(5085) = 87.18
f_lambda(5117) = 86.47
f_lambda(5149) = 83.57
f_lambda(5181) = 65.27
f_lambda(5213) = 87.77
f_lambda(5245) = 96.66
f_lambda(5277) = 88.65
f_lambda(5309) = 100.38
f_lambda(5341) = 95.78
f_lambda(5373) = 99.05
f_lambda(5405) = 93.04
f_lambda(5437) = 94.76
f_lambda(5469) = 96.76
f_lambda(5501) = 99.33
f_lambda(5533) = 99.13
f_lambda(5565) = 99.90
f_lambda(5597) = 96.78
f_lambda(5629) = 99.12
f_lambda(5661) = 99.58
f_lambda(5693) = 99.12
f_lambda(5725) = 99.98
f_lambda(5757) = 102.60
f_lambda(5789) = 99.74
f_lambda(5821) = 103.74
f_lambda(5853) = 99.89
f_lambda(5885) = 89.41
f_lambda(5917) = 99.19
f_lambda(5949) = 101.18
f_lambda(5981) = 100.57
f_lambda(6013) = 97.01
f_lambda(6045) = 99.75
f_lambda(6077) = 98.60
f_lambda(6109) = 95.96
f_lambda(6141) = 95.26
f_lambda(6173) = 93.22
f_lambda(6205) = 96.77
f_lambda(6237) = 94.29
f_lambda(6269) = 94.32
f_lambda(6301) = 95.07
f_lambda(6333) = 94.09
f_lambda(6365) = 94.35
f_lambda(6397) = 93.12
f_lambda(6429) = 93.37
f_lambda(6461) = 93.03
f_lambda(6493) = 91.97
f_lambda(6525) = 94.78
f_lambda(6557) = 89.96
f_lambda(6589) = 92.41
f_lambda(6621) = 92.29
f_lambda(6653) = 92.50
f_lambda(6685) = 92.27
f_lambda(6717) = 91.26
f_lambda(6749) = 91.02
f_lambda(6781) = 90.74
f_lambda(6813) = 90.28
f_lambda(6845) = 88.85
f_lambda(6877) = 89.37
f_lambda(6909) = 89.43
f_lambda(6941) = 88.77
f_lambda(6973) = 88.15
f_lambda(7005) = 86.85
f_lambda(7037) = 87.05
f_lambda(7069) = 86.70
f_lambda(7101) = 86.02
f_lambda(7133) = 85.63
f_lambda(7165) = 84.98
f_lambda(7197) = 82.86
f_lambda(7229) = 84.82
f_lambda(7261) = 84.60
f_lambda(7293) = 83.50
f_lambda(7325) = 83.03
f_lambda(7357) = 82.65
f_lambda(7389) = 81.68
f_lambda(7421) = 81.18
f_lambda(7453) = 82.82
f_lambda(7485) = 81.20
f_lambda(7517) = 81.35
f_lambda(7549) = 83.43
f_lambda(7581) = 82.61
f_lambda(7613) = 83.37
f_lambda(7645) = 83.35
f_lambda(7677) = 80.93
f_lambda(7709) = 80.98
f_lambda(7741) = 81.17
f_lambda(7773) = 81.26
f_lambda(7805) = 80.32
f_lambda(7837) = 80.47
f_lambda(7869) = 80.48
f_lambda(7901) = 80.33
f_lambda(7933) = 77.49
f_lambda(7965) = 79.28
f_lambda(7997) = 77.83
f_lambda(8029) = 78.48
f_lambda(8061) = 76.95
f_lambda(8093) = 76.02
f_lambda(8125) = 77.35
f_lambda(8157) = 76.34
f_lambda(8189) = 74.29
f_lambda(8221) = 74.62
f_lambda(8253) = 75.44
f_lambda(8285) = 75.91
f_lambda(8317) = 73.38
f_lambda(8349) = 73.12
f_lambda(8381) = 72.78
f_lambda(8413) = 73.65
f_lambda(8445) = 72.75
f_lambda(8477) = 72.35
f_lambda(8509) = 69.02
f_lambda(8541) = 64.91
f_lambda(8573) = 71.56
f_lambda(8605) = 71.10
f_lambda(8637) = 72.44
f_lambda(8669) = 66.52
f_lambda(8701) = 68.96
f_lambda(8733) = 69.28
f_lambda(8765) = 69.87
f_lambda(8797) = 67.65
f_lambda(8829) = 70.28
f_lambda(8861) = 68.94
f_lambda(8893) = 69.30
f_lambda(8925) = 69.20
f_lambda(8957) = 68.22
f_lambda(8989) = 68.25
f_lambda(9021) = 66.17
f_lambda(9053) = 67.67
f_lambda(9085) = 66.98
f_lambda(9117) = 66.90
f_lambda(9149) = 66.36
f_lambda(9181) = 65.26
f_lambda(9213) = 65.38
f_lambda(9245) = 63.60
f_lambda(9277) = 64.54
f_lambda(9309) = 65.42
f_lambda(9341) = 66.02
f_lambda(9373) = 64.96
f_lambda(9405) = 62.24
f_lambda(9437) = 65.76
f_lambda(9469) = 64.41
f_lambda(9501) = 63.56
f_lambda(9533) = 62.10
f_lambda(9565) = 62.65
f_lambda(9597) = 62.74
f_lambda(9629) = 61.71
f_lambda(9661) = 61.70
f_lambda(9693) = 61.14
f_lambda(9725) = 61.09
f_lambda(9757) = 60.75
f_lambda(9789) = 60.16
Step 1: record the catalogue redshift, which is 0.000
